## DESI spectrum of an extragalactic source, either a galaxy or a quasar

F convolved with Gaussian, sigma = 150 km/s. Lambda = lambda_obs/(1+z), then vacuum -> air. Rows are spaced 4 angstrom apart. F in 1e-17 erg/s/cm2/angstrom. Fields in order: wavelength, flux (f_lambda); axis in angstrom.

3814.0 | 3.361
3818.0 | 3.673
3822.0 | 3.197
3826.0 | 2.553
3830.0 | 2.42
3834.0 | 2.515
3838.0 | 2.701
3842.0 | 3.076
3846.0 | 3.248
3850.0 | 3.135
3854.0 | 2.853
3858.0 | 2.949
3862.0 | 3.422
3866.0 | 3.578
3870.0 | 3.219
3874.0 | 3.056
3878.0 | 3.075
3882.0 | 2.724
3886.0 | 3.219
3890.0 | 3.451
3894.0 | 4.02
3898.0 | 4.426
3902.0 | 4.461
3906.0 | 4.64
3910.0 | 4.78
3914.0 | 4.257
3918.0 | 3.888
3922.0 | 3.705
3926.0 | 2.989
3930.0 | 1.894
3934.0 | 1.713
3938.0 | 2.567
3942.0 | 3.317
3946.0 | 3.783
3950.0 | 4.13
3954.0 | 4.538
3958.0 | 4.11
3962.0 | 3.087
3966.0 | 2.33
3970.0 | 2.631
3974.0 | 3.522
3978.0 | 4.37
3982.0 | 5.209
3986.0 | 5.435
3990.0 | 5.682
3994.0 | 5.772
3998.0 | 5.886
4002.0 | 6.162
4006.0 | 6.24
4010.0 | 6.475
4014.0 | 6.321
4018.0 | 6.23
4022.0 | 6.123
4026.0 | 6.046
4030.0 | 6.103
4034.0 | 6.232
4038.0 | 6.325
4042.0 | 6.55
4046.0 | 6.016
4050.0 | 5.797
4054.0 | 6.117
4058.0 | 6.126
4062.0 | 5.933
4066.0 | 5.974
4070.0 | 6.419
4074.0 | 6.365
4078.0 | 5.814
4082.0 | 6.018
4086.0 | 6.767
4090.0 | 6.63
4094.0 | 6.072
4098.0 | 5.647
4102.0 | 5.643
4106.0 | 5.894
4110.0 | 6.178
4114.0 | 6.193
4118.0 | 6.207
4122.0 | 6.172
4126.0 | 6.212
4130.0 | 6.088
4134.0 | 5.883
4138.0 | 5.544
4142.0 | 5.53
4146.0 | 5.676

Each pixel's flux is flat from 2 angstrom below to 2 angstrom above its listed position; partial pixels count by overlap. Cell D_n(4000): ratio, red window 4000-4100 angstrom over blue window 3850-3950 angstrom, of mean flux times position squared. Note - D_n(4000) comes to 1.95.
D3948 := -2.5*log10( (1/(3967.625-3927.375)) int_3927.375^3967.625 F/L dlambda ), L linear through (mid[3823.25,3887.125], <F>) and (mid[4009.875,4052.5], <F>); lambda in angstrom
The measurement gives 0.43 mag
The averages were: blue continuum 2.98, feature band 3.15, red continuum 6.19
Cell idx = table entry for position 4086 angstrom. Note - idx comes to 6.767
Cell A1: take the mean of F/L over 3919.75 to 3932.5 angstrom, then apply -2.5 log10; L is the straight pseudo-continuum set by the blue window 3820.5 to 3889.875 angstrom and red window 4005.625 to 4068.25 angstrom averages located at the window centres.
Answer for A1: 0.43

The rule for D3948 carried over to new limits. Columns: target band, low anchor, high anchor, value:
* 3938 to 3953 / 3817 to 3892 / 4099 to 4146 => 0.11 mag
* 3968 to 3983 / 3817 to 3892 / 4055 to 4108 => 0.21 mag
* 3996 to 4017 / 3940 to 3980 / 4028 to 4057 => -0.23 mag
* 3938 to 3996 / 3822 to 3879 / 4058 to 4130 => 0.11 mag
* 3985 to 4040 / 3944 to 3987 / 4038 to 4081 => -0.22 mag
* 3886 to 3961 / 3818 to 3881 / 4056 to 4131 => 0.07 mag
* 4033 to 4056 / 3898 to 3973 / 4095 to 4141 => -0.23 mag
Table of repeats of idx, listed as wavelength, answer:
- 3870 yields 3.219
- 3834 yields 2.515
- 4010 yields 6.475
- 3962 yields 3.087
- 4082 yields 6.018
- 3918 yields 3.888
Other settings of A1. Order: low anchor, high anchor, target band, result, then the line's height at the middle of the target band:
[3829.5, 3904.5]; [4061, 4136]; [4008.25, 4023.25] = -0.229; 5.1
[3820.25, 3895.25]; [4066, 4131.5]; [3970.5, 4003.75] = -0.087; 4.72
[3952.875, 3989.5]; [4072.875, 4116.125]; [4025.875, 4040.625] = -0.225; 5.05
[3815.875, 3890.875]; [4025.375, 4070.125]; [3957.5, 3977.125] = 0.475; 4.85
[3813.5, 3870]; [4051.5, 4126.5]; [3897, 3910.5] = -0.194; 3.82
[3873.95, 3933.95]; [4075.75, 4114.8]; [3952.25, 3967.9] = 0.224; 4.33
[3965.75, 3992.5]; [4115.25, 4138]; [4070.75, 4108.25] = -0.090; 5.63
